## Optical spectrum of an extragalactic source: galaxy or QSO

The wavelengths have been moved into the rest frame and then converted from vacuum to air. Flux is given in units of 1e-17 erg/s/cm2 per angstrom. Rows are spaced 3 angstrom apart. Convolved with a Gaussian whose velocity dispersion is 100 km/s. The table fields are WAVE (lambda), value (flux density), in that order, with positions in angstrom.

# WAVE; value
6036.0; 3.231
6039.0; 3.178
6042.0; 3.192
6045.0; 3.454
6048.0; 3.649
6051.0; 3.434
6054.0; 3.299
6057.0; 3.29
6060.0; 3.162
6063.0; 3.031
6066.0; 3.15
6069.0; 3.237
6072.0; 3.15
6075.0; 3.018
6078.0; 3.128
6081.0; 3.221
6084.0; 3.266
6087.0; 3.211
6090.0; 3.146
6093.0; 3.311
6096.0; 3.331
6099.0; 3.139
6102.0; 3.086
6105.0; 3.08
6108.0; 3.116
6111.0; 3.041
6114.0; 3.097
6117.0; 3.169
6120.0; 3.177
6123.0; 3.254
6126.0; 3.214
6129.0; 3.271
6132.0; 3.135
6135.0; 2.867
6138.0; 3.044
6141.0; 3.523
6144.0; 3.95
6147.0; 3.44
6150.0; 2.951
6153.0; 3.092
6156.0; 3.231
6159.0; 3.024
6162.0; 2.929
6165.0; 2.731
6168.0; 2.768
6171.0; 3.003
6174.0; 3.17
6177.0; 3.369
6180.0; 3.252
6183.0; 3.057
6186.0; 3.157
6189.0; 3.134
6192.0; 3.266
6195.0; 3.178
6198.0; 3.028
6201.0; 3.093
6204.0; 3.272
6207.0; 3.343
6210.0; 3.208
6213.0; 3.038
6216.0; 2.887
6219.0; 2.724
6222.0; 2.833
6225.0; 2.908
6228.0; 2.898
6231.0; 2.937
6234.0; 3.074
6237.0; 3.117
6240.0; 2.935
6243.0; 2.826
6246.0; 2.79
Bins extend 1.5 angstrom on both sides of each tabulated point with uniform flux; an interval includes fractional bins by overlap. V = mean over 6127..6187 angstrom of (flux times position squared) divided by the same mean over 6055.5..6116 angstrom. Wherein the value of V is 1.02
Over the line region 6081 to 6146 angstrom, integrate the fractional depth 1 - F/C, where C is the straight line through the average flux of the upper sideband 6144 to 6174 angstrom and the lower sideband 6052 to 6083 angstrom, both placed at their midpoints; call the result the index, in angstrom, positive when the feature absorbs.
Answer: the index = -1.9 angstrom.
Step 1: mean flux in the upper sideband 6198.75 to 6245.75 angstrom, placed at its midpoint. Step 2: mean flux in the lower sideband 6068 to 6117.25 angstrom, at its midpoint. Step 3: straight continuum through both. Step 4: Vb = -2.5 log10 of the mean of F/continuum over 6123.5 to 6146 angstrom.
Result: -0.06 mag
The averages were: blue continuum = 3.16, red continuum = 3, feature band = 3.29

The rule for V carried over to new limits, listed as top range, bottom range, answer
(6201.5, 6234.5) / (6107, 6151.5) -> 0.96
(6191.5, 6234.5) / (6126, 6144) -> 0.96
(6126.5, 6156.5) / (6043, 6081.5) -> 1.03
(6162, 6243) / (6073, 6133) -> 0.99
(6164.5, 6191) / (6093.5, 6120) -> 1.01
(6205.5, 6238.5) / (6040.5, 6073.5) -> 0.97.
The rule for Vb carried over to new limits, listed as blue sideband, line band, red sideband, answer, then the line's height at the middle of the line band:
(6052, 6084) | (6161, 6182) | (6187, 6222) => 0.03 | 3.12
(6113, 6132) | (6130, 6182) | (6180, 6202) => 0.01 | 3.17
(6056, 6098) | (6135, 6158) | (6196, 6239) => -0.06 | 3.11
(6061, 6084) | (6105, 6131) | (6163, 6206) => -0.01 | 3.13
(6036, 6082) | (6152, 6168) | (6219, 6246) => 0.03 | 3.05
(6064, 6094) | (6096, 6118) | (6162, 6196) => 0.01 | 3.15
